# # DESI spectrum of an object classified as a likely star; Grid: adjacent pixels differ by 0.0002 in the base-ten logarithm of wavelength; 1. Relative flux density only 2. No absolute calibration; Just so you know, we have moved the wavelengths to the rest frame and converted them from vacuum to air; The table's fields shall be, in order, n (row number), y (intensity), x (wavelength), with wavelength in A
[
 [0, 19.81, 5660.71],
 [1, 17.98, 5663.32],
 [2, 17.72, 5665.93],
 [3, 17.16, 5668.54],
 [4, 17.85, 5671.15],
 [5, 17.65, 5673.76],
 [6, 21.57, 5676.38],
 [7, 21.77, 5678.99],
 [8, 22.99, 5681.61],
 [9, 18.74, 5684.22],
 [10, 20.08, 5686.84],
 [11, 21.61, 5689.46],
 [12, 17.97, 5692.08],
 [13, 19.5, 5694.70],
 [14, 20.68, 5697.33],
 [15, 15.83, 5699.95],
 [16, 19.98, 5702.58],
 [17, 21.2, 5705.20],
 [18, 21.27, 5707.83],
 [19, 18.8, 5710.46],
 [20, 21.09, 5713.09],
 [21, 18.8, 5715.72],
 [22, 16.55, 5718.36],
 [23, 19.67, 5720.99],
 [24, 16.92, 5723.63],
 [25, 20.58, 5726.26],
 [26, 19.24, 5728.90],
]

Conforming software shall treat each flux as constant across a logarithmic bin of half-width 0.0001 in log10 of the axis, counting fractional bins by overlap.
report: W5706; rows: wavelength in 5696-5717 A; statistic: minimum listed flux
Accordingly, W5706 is 15.83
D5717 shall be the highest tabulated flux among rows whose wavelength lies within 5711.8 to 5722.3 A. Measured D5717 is 21.09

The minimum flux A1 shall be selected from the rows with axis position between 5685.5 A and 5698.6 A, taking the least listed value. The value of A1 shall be 17.97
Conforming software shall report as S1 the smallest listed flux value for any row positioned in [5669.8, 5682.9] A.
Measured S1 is 17.65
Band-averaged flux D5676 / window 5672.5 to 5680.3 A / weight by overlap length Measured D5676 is 20.3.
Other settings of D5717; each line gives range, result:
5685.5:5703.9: 21.61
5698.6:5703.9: 19.98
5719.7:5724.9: 19.67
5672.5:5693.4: 22.99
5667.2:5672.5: 17.85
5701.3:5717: 21.27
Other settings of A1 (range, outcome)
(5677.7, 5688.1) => 18.74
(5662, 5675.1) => 17.16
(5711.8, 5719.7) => 16.55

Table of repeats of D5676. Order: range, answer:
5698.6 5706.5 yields 19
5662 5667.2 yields 17.8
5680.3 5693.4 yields 20.3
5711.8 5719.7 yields 18.8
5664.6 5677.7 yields 18.4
